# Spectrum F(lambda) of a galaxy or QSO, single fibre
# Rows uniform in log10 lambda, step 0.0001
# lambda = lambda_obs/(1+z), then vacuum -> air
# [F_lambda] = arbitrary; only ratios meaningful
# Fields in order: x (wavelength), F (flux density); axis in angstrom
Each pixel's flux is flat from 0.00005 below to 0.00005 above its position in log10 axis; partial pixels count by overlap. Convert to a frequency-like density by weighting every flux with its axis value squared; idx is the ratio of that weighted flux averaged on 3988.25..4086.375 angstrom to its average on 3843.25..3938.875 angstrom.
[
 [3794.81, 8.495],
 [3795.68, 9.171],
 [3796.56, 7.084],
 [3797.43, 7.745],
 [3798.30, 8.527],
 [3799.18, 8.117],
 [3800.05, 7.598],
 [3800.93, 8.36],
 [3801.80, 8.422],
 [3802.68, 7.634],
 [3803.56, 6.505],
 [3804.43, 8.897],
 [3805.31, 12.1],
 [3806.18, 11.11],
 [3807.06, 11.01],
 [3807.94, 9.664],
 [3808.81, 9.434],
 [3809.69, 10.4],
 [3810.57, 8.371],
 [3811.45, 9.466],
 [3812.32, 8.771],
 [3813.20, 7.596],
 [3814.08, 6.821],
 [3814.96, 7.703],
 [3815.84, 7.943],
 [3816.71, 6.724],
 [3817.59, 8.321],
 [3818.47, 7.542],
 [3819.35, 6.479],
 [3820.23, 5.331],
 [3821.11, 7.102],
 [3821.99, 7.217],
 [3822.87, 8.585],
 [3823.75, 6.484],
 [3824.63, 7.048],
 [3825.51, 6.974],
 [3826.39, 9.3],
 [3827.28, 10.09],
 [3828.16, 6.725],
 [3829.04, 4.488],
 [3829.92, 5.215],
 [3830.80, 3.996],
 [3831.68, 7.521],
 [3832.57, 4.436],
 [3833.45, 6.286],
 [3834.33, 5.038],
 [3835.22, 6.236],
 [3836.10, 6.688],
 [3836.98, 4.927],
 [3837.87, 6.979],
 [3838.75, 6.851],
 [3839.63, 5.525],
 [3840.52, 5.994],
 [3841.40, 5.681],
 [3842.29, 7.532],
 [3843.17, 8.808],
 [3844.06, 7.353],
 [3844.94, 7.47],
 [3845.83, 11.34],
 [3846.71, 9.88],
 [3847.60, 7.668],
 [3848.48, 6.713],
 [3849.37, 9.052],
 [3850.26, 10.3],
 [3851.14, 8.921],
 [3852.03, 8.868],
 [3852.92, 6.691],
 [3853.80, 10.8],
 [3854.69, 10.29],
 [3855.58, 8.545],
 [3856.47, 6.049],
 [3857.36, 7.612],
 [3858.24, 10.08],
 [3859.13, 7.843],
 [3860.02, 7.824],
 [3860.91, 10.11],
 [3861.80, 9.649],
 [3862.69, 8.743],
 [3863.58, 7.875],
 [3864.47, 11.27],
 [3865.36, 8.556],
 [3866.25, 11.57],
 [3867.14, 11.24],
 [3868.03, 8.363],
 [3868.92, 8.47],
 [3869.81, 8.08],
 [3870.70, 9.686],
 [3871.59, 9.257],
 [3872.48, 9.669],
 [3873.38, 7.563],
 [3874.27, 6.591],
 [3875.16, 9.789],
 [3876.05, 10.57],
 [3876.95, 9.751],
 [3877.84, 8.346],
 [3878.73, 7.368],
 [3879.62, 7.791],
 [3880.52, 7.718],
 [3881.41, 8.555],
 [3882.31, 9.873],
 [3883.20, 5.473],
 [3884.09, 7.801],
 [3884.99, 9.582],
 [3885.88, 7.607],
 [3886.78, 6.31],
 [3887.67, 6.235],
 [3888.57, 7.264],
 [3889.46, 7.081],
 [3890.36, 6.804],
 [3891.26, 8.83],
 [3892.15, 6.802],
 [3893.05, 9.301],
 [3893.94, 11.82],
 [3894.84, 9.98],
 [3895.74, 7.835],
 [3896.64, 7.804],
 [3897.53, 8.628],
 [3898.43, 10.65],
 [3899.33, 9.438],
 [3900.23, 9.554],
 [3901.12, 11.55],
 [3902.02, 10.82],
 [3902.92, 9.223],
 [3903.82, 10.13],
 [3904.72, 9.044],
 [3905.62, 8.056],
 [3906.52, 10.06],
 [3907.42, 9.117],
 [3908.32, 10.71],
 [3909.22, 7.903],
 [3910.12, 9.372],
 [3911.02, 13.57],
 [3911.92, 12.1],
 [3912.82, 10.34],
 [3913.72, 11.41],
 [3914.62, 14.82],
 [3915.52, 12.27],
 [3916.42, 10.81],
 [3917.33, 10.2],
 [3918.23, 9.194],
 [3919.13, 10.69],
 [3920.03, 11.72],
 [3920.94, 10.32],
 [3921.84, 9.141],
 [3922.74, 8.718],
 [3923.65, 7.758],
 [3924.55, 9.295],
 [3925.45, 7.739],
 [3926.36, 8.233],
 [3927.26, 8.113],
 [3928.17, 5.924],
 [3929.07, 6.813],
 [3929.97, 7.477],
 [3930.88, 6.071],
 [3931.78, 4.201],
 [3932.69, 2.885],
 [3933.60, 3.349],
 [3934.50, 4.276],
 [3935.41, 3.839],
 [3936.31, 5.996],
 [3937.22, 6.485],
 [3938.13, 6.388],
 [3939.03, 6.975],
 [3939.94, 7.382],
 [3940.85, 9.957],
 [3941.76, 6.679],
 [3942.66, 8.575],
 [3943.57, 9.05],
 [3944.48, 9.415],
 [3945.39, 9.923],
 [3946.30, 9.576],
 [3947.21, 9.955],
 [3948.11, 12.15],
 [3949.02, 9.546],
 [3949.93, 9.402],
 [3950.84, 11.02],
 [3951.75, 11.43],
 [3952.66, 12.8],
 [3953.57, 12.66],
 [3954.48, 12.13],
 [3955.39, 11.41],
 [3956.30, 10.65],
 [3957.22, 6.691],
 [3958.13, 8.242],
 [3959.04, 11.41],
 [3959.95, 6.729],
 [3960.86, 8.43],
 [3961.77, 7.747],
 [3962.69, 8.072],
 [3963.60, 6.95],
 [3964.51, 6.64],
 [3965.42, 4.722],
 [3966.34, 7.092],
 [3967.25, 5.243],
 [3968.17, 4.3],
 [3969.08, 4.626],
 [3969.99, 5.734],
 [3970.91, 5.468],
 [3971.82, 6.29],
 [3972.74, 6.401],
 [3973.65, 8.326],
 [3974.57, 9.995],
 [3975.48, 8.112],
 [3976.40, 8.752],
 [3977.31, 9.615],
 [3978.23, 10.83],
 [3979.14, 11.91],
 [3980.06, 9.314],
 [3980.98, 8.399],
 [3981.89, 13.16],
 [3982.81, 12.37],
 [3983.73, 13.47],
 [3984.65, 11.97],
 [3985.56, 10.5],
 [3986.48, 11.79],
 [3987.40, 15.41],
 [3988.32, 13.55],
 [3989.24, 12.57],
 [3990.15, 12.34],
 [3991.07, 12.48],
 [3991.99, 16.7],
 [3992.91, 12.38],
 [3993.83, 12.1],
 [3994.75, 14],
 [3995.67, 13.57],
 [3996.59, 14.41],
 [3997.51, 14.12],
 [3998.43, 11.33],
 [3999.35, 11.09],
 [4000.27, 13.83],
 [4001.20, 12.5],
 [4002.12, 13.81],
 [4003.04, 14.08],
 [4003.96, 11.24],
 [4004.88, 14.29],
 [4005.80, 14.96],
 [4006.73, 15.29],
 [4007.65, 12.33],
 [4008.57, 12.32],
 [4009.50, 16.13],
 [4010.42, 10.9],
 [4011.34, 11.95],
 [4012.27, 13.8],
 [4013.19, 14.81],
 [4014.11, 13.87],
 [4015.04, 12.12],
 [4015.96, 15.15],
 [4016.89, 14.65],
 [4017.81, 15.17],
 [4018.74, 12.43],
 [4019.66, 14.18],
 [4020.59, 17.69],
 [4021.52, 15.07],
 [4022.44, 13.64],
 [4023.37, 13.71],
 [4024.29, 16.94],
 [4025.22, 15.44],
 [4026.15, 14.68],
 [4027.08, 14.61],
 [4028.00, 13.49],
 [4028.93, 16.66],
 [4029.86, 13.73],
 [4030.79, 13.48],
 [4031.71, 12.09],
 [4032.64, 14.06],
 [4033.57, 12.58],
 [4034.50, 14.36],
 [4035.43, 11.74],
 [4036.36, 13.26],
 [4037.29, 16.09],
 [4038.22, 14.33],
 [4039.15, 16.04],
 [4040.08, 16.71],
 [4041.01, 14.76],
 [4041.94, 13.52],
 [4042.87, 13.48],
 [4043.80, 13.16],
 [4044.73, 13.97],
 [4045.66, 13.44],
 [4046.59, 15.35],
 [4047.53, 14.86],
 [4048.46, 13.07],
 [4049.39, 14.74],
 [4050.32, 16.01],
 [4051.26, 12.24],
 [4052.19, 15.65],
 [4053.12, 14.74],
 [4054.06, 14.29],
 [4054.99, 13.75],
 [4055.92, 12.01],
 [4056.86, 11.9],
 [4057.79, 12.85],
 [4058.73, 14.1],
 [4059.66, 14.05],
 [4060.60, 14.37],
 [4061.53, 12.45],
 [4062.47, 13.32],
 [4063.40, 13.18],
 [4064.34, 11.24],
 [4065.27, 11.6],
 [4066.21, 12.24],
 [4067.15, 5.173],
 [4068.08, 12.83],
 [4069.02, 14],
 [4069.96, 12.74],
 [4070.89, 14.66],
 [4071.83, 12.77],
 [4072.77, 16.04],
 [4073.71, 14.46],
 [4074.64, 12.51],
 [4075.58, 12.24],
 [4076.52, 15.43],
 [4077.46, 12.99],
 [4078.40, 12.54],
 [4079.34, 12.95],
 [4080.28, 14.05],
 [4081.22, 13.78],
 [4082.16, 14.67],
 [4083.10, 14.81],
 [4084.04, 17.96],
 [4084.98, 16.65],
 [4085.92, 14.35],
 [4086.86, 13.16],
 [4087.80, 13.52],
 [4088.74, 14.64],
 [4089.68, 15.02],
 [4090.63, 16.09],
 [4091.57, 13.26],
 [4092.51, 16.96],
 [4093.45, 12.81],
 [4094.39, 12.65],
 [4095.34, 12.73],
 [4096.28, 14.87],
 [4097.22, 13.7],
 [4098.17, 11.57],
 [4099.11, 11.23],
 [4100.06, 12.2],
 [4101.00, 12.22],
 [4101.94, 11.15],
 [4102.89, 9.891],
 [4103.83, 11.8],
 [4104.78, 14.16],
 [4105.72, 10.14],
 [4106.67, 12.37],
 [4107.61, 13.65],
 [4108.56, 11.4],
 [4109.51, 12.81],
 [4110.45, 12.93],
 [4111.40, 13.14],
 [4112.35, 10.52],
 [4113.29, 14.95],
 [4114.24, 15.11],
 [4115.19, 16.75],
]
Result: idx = 1.71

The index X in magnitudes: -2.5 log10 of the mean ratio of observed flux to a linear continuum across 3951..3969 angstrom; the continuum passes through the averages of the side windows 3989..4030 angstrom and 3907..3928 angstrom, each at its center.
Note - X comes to 0.35 mag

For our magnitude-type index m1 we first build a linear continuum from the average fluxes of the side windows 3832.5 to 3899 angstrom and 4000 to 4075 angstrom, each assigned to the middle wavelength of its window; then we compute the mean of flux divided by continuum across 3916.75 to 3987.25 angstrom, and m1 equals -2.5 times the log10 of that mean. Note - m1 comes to 0.28 mag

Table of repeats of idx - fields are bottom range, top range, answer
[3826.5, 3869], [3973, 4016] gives 1.70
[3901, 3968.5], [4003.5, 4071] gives 1.65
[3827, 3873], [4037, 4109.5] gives 1.90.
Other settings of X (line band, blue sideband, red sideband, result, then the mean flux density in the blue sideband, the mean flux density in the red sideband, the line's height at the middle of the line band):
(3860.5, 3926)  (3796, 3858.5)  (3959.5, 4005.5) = -0.04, 7.78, 10.4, 8.9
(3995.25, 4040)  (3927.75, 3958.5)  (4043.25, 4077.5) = -0.21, 8.22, 13.4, 11.5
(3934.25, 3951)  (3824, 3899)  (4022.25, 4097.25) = 0.26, 8.07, 13.9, 10.5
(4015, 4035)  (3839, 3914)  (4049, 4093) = -0.15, 8.82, 13.7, 12.6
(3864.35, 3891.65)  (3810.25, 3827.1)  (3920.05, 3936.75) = -0.18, 7.6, 6.8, 7.17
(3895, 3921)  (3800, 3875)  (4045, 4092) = -0.05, 8.06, 13.7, 9.78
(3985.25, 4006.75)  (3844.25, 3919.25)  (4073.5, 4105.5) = -0.14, 9.14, 13.6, 11.6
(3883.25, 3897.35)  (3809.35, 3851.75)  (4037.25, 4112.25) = 0.11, 7.33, 13.5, 8.84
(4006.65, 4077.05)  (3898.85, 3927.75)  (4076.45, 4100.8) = -0.07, 10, 14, 12.9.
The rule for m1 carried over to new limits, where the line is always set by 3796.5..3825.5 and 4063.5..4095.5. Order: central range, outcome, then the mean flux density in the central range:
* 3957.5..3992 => 0.24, 9.26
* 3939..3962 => 0.14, 9.68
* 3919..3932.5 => 0.30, 7.98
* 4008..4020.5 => -0.12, 13.8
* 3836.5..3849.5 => 0.19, 7.41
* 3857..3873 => 0.01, 9.22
